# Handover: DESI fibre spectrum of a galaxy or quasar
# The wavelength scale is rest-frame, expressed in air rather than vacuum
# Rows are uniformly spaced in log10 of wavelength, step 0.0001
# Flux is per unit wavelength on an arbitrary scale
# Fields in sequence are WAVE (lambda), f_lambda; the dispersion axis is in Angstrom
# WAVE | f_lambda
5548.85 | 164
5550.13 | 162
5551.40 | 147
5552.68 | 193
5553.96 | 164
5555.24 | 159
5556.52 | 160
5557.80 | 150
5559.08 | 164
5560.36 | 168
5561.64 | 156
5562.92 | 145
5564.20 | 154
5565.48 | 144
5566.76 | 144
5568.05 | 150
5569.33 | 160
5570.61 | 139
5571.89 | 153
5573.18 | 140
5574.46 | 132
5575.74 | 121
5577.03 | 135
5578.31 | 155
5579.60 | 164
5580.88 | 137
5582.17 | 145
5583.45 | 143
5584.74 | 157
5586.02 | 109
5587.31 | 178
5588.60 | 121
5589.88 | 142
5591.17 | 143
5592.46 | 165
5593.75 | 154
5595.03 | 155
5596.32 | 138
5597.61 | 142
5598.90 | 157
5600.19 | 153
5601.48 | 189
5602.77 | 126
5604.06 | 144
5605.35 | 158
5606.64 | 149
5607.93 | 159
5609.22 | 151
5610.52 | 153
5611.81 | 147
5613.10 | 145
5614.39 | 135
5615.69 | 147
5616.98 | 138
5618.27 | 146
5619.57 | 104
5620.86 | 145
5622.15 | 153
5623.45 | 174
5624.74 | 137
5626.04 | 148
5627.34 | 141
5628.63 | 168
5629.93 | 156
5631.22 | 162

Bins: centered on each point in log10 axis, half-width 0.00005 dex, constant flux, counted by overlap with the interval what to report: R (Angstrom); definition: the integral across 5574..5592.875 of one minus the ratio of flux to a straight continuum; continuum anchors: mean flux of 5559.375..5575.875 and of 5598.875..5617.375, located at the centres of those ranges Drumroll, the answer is 0.7 Angstrom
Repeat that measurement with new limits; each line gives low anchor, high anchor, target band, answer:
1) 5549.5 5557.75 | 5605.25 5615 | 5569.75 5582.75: 1.3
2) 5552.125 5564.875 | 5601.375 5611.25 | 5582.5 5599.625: 0.9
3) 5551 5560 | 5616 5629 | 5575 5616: 1.3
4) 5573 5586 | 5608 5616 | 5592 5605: -0.7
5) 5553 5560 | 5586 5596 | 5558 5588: 1.4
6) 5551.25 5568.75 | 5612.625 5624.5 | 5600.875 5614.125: -0.5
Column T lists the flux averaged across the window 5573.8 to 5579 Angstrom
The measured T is 136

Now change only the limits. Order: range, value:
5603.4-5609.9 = 152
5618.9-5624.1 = 144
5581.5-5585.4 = 148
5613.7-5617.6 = 140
